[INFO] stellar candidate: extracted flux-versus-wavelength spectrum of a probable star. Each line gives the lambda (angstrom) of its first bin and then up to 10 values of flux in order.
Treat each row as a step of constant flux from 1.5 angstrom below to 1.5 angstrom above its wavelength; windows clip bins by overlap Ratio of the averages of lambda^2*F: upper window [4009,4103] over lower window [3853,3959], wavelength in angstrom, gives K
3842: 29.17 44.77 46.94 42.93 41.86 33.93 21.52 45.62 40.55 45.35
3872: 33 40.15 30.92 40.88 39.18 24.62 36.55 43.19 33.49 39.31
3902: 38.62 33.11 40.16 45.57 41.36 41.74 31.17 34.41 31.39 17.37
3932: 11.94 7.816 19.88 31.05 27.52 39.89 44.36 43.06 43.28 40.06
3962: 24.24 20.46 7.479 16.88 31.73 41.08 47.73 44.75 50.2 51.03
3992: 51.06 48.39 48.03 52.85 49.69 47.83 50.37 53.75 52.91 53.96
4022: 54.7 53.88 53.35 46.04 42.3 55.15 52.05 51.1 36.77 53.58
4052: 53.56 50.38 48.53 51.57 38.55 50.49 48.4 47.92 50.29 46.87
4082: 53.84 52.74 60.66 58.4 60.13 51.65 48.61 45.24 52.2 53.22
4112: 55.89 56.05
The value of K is 1.58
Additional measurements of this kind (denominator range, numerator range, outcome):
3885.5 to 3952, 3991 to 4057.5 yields 1.64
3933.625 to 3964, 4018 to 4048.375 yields 1.63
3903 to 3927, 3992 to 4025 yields 1.44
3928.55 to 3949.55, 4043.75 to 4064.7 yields 2.16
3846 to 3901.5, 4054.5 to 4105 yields 1.49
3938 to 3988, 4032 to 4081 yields 1.48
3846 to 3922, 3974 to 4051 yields 1.38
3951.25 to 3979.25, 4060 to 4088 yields 1.72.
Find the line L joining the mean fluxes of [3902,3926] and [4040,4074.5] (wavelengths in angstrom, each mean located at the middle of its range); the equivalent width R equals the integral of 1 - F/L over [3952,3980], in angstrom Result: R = 7.5 angstrom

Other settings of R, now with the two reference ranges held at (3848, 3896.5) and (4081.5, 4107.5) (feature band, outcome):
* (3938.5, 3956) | 2.57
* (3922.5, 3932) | 3.88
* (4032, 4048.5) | 0.65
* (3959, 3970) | 5.90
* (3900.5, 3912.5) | 0.19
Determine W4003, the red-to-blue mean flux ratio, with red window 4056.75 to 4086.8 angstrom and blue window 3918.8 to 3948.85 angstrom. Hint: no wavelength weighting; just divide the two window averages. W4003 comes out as 1.9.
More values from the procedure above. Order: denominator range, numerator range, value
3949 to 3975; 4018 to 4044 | 1.72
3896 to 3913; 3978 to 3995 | 1.25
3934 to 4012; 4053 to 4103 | 1.34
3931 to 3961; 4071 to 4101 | 1.71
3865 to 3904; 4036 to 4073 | 1.32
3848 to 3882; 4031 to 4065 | 1.27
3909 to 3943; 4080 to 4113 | 1.87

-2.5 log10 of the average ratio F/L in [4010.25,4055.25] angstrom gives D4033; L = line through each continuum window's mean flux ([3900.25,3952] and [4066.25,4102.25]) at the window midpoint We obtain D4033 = -0.12 mag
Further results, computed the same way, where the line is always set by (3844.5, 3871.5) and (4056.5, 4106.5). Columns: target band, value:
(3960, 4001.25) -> 0.21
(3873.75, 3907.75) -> 0.14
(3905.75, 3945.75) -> 0.41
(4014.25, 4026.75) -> -0.13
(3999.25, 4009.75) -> -0.07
